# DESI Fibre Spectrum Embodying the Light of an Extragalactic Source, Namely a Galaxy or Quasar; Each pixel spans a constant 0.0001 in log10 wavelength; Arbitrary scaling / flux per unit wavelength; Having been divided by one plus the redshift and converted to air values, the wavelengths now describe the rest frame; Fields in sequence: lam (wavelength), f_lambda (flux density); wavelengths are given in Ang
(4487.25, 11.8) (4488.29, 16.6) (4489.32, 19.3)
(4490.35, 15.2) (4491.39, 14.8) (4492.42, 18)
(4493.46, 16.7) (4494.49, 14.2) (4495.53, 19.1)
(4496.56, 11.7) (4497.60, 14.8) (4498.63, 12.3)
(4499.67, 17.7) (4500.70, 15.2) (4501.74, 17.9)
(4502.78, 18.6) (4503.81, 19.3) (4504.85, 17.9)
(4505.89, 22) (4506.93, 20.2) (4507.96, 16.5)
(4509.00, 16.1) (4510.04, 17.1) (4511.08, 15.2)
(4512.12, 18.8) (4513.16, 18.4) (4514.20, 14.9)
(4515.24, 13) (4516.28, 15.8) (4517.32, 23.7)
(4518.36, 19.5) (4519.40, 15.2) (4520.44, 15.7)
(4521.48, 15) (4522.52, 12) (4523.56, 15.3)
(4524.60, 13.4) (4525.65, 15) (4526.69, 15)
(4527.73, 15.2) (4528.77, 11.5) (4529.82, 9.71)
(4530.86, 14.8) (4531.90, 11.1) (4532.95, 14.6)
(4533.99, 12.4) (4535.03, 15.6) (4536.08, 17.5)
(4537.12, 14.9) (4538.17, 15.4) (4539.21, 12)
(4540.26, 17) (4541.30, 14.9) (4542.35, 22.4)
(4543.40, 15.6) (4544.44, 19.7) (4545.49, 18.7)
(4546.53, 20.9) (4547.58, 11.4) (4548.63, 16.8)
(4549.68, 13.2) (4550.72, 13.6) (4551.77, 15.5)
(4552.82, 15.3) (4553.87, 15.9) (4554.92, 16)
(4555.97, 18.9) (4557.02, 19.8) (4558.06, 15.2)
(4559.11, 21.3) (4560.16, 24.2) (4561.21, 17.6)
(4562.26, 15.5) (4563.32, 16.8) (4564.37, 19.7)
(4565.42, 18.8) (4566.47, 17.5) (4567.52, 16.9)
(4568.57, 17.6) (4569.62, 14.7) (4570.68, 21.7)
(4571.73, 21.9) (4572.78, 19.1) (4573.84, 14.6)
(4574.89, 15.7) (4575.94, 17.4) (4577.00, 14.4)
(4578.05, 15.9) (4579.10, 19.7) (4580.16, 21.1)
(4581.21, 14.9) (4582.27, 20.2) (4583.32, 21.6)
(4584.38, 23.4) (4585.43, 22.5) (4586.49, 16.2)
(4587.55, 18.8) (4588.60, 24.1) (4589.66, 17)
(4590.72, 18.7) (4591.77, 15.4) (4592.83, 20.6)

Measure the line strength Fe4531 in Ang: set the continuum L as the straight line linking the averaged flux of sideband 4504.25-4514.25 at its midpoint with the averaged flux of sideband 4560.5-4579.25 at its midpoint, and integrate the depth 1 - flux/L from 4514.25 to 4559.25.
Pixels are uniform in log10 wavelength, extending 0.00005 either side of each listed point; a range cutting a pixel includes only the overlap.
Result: 5.2 Ang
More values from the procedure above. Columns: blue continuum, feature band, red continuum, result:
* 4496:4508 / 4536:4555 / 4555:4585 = 1.9 Ang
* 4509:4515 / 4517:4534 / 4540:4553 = 2.0 Ang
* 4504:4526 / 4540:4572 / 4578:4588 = 1.6 Ang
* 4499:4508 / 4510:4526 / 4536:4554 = 1.4 Ang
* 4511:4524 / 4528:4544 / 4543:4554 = 1.5 Ang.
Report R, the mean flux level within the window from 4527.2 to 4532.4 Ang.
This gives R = 12.5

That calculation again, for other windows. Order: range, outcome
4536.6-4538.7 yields 15.1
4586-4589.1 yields 19.7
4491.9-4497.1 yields 15.9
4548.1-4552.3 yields 14.8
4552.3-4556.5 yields 16.5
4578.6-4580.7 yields 20.4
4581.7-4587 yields 20.7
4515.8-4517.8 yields 19.8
